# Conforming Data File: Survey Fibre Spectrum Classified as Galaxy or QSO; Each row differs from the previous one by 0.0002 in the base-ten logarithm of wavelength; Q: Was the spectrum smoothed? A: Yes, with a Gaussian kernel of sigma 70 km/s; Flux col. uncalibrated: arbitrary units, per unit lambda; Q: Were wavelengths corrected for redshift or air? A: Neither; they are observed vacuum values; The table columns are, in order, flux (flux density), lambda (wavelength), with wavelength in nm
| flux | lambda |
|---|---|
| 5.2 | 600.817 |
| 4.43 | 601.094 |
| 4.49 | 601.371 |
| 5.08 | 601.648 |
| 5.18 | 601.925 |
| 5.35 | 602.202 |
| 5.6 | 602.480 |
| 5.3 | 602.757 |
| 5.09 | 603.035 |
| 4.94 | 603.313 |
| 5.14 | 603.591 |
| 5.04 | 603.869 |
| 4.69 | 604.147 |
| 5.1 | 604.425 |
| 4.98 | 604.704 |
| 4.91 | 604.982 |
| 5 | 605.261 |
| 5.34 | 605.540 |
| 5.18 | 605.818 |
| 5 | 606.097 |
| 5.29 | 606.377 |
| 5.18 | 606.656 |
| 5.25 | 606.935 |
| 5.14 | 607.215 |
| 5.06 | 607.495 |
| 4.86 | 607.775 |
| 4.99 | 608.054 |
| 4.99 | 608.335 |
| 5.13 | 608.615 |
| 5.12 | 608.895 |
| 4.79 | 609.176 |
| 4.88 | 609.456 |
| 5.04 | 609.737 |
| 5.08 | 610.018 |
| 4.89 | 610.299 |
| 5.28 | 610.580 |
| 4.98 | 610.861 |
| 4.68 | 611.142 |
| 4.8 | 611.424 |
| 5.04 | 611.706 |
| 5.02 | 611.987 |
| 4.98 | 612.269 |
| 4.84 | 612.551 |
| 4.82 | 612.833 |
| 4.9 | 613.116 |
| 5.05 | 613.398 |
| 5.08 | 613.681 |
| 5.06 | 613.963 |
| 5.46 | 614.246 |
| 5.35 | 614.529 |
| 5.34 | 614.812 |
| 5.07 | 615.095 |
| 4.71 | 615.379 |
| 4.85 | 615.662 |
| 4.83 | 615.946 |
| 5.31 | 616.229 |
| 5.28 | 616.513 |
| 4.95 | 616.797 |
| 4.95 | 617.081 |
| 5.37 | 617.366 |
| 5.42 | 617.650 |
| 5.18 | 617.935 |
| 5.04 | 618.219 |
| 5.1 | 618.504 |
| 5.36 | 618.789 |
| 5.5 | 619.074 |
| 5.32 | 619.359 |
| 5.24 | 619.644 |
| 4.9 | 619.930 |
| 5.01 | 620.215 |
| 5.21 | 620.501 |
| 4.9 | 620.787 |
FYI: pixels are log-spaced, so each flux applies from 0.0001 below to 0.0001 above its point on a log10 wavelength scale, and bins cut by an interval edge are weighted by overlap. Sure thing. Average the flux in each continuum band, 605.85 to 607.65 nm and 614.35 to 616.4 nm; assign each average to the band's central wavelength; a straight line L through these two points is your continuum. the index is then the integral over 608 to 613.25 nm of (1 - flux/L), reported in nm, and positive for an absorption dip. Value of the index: 0.16 nm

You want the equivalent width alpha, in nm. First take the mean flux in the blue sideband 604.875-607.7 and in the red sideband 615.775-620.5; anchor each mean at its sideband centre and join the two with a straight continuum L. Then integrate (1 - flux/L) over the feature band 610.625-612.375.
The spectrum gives 0.07 nm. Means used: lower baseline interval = 5.13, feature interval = 4.94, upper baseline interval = 5.17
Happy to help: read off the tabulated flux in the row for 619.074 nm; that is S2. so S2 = 5.5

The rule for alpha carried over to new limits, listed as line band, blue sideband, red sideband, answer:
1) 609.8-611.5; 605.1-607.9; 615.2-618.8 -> 0.05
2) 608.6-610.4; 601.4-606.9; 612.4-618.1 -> 0.04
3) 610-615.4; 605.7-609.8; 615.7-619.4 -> 0.10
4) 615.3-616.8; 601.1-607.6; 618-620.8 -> 0.04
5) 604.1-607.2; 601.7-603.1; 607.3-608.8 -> 0.02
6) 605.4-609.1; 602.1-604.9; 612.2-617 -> -0.01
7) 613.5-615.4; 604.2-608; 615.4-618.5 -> -0.03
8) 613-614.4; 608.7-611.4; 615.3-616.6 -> -0.04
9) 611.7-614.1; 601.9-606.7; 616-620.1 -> 0.09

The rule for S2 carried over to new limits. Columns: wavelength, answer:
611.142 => 4.68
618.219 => 5.04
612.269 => 4.98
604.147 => 4.69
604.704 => 4.98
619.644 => 5.24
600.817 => 5.2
